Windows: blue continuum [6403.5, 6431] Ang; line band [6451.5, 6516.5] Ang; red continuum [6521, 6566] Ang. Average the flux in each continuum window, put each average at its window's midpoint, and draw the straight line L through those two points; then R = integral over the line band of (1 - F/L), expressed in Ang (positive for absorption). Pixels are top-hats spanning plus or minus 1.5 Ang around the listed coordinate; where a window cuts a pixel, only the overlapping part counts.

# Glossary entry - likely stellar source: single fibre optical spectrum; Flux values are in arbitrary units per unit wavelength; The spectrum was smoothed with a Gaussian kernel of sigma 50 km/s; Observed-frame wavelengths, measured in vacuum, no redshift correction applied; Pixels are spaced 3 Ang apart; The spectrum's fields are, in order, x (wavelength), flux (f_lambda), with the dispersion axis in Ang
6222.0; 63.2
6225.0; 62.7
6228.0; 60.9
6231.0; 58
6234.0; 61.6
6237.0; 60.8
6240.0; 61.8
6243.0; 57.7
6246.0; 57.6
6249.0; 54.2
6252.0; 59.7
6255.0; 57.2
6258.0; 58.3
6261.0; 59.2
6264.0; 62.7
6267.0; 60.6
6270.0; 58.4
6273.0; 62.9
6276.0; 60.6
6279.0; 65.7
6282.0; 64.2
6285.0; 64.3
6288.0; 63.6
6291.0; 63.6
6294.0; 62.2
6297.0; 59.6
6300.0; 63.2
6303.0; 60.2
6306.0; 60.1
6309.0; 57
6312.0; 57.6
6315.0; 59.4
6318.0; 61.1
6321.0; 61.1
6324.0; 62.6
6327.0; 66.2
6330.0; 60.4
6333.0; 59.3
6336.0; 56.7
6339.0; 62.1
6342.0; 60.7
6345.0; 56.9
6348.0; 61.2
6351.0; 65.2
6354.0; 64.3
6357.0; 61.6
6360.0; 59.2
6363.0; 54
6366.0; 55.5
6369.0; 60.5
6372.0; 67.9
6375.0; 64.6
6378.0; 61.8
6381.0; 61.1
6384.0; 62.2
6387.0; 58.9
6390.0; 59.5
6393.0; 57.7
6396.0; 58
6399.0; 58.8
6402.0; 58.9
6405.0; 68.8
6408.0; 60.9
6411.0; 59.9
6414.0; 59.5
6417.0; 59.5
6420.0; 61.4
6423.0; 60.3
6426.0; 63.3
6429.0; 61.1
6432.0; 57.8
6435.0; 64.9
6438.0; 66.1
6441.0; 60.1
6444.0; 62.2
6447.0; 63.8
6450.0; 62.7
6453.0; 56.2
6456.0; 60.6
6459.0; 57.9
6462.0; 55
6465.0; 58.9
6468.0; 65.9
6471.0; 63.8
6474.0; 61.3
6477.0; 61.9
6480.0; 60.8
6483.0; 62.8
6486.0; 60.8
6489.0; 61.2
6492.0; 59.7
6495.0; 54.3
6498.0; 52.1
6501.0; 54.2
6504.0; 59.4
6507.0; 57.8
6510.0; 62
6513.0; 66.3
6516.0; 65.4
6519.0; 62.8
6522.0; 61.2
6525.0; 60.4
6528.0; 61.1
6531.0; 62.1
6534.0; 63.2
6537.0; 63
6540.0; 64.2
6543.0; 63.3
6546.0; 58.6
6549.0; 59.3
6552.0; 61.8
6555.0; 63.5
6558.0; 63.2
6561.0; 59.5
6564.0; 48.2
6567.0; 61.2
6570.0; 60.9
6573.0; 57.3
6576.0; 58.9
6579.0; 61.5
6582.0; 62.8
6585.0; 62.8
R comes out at 1.4 Ang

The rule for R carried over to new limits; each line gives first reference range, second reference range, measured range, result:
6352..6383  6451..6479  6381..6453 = -0.4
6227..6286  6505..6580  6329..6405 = 0.2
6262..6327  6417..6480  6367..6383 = -0.4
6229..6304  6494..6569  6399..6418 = -0.2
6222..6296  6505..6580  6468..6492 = -0.4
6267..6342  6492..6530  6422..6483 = -1.1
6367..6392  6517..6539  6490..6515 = 1.5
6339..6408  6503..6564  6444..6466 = 0.6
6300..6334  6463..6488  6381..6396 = 0.4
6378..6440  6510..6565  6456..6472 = 0.3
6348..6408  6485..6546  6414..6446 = -0.4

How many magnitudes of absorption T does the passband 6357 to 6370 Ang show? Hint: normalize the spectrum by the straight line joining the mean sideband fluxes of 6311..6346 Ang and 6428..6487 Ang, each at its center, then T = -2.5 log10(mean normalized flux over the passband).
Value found 0.055 mag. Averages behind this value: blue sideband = 60.4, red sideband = 61.2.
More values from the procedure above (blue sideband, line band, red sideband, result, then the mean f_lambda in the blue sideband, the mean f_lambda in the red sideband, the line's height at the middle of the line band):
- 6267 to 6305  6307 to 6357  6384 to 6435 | 0.01 mag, 62.3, 60.5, 61.6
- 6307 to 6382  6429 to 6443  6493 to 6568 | -0.03 mag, 60.7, 60.3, 60.5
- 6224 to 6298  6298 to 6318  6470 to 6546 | 0.02 mag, 60.7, 60.9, 60.8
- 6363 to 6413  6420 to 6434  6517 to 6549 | 0.00 mag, 60.7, 61.9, 61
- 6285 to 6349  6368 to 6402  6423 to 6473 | 0.00 mag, 60.8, 61.2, 61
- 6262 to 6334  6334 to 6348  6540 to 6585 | 0.04 mag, 61.5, 60.2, 61.3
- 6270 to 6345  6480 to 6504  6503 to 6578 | 0.05 mag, 61.3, 61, 61.1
